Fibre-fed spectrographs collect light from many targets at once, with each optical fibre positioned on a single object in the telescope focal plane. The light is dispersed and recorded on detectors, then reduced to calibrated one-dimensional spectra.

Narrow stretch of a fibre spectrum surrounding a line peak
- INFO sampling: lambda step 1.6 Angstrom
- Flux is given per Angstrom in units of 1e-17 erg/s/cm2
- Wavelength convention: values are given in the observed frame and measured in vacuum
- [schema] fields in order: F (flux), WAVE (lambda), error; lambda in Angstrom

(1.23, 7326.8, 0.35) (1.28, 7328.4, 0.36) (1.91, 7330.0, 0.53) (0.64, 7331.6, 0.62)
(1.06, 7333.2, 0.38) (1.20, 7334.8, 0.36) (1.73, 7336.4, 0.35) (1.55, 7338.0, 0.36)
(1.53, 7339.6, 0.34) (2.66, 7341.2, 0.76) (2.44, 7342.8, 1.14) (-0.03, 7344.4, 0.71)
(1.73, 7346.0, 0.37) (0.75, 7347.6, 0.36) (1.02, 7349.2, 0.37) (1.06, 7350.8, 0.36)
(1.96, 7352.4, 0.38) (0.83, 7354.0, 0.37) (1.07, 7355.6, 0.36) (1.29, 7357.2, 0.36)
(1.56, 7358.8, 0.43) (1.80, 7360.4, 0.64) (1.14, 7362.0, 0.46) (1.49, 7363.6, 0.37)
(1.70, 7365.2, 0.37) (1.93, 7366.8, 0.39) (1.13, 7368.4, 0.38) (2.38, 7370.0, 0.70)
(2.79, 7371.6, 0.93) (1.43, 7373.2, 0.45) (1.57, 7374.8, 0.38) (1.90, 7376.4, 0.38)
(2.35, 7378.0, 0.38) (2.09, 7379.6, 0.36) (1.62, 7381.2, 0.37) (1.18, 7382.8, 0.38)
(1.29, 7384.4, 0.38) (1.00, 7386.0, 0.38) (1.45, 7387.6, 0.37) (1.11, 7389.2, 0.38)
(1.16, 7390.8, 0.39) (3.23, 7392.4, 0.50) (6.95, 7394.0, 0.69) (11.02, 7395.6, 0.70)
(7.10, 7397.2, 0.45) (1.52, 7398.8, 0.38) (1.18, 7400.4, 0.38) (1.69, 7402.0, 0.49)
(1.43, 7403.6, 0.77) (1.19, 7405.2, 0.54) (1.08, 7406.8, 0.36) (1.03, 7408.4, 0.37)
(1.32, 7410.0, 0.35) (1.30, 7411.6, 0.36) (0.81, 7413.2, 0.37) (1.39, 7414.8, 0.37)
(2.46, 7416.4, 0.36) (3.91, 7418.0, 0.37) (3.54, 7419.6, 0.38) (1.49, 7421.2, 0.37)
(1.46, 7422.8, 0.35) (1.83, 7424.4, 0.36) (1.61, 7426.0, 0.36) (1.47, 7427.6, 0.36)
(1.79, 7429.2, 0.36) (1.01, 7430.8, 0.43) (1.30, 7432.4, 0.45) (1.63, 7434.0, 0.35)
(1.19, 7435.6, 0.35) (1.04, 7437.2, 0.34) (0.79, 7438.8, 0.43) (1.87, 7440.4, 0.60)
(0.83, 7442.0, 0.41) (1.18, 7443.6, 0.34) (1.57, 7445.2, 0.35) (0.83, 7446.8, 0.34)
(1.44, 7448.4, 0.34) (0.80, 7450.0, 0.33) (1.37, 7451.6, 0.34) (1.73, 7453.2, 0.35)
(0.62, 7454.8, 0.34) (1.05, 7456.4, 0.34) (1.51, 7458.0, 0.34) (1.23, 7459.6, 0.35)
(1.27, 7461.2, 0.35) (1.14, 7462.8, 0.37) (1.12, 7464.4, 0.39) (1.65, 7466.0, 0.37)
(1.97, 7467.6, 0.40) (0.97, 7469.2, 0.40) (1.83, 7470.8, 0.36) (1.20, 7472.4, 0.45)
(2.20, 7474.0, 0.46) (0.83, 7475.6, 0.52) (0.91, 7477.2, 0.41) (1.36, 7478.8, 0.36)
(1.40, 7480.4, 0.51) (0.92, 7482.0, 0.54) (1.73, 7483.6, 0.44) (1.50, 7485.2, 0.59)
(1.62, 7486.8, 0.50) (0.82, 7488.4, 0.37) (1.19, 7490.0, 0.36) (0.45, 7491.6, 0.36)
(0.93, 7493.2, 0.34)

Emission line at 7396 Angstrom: H-alpha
